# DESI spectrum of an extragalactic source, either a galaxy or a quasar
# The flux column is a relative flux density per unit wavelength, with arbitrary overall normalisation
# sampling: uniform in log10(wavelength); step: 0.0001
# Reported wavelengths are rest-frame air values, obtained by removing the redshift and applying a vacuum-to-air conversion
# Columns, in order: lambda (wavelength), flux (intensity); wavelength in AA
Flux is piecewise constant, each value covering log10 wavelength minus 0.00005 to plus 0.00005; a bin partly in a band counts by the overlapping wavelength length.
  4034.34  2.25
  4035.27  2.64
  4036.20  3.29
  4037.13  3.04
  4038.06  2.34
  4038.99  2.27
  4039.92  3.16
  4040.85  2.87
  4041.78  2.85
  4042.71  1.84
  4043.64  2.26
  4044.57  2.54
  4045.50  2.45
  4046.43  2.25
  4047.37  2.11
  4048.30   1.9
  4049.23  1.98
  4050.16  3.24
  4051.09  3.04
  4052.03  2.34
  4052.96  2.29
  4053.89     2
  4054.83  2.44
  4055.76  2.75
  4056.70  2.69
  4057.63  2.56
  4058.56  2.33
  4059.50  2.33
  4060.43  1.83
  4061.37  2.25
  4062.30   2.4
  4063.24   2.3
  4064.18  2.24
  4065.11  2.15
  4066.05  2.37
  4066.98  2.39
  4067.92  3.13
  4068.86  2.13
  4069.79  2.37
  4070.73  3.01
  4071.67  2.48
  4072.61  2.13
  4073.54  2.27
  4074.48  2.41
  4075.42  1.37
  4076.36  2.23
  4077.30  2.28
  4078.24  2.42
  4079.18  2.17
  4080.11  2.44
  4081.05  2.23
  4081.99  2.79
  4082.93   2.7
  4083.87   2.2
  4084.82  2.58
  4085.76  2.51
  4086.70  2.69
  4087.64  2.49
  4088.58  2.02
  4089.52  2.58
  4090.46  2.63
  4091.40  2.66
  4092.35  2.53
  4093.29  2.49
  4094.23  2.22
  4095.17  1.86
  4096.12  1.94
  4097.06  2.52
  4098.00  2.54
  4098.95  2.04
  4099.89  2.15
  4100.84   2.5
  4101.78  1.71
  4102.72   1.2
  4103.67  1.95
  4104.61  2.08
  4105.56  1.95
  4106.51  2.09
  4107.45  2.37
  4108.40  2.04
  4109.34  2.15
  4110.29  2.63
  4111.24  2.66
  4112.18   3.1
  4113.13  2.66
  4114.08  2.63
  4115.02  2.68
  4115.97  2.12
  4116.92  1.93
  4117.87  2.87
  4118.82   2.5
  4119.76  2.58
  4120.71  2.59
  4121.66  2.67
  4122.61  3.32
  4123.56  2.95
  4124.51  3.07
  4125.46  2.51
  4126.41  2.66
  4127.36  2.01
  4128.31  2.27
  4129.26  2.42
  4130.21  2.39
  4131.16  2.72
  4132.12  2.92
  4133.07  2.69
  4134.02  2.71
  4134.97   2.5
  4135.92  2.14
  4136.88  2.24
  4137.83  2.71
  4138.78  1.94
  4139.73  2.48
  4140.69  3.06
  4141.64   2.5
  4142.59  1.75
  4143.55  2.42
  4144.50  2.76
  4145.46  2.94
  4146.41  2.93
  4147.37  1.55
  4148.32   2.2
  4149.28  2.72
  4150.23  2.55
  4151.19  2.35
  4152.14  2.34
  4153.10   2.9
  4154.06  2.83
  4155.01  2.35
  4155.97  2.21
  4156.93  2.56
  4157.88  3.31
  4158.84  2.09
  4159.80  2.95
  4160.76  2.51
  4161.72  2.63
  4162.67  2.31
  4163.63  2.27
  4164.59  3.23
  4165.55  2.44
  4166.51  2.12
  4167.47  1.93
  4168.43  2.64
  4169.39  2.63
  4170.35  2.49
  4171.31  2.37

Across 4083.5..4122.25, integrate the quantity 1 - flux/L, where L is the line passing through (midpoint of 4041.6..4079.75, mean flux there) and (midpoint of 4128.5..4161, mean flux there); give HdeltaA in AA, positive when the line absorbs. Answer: 1.3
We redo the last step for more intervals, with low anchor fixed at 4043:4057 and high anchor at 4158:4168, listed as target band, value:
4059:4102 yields 1.5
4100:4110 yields 1.7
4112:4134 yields -1.5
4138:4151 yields 0.1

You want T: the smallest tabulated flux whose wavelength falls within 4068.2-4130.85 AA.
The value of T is 1.2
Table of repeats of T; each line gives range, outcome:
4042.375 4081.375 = 1.37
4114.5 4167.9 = 1.55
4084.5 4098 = 1.86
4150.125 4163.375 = 2.09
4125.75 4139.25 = 1.94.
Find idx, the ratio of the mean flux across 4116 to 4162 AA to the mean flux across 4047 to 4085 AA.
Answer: 1.07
